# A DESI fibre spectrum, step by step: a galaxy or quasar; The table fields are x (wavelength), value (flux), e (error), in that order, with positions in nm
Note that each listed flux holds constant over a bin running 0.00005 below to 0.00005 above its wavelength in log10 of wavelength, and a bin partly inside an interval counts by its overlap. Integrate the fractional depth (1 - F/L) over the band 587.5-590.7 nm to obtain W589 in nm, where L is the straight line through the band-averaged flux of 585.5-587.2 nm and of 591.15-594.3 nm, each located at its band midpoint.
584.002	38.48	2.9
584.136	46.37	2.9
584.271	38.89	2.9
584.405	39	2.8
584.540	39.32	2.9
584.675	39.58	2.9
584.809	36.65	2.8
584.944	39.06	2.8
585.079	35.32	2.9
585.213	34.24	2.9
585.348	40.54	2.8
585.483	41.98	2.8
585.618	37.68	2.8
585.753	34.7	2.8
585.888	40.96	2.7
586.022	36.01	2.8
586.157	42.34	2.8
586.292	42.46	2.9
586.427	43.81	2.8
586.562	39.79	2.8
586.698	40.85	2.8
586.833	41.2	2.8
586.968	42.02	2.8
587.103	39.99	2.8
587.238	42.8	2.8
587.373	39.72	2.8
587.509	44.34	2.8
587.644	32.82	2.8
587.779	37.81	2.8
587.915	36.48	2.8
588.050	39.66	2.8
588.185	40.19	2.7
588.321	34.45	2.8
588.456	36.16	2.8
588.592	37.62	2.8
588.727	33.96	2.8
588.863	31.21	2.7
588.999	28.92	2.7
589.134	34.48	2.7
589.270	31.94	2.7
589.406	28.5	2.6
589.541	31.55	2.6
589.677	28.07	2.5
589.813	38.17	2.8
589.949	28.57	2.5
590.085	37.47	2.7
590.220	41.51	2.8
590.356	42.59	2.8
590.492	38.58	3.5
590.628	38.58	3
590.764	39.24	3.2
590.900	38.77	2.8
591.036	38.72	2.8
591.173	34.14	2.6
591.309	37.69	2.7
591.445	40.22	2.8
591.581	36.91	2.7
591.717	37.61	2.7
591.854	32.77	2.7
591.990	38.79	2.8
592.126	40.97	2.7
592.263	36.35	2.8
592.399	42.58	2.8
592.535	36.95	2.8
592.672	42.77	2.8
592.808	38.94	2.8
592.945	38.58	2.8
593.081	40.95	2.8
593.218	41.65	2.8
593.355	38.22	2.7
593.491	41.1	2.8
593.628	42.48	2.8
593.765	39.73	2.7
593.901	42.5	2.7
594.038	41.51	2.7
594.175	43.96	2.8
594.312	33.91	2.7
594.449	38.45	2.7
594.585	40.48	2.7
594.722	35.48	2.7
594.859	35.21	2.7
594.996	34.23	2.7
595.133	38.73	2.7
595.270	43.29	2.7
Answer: 0.36 nm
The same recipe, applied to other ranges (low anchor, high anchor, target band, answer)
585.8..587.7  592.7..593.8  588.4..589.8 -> 0.28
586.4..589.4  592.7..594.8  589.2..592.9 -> 0.17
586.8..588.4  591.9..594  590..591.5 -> 0.04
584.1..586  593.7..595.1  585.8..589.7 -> 0.13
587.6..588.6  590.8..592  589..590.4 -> 0.12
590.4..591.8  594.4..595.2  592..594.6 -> -0.18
